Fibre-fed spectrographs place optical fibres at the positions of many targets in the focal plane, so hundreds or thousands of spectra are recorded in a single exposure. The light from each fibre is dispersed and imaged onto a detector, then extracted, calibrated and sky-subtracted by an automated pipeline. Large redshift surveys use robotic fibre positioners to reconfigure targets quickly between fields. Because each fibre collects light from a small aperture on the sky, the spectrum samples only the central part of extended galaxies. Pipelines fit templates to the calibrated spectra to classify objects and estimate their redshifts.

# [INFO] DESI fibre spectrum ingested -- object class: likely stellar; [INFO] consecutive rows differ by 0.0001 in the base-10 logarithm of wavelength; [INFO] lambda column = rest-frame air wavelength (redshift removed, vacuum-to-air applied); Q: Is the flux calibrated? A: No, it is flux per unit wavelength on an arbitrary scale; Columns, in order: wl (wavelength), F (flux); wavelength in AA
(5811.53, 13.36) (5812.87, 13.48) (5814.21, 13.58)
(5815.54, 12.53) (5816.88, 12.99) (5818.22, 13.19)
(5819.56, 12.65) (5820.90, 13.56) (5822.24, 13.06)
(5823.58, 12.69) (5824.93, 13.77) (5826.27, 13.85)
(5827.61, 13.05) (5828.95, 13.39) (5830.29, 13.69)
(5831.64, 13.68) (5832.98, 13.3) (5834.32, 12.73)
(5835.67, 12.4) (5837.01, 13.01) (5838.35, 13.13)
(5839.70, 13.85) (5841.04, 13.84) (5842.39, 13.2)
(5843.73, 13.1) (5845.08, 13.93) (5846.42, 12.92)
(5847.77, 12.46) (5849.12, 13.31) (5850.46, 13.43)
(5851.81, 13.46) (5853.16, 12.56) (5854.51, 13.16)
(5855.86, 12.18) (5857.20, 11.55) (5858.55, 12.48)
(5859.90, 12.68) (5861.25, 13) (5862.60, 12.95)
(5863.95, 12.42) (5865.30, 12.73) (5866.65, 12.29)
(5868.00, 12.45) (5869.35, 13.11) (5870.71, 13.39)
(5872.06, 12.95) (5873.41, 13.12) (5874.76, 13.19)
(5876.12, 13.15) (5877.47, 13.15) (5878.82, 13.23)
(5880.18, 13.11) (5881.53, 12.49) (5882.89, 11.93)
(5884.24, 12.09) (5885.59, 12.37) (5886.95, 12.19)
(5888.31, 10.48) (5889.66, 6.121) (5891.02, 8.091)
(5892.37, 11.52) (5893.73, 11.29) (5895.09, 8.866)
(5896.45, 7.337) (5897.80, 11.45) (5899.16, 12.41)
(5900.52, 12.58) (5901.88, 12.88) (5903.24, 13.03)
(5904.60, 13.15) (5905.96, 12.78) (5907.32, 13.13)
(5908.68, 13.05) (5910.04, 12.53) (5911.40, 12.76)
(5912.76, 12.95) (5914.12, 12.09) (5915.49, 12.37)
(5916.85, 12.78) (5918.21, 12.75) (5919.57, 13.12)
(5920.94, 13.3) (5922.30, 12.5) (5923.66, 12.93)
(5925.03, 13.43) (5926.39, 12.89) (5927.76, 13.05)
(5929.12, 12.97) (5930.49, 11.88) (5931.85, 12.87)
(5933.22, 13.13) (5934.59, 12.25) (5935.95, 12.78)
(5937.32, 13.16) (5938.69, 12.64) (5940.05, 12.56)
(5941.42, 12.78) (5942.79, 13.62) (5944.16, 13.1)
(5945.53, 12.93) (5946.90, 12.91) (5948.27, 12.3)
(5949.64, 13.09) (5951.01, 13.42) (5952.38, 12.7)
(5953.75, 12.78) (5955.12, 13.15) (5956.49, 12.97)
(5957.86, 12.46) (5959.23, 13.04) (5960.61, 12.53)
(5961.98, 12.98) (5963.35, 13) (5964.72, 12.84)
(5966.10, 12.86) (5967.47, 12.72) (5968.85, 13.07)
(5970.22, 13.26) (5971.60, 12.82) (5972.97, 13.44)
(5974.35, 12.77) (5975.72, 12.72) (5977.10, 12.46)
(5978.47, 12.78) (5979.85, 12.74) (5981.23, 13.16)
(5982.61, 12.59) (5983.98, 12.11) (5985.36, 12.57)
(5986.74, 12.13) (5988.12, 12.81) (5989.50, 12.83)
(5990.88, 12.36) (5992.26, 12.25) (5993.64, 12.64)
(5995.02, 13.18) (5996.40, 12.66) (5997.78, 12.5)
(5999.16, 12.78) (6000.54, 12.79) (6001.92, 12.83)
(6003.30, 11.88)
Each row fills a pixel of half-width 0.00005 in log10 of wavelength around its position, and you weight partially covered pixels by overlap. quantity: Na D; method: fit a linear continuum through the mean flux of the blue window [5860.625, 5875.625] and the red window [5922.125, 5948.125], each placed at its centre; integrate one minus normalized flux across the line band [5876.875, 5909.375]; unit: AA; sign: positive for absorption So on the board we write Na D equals 3.2 AA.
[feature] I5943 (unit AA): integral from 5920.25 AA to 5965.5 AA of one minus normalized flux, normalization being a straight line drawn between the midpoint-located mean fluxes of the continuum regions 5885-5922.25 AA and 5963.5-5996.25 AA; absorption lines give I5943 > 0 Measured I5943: -2.2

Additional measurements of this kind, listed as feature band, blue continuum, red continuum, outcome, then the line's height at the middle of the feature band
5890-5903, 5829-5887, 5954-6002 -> 2.22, 12.9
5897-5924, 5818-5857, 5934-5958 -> 0.58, 13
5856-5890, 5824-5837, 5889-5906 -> -1.97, 11.7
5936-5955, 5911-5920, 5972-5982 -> -0.23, 12.8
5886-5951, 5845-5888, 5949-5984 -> 2.93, 12.8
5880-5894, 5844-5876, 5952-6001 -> 2.03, 12.8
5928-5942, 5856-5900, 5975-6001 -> -0.51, 12.3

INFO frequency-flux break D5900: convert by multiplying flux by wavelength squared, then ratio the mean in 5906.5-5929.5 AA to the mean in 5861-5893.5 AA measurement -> 1.08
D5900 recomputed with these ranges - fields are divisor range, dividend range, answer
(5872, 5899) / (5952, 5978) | 1.16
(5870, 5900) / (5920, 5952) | 1.14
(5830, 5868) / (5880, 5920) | 0.92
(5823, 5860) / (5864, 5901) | 0.91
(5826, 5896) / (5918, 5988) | 1.06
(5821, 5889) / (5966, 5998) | 1.03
